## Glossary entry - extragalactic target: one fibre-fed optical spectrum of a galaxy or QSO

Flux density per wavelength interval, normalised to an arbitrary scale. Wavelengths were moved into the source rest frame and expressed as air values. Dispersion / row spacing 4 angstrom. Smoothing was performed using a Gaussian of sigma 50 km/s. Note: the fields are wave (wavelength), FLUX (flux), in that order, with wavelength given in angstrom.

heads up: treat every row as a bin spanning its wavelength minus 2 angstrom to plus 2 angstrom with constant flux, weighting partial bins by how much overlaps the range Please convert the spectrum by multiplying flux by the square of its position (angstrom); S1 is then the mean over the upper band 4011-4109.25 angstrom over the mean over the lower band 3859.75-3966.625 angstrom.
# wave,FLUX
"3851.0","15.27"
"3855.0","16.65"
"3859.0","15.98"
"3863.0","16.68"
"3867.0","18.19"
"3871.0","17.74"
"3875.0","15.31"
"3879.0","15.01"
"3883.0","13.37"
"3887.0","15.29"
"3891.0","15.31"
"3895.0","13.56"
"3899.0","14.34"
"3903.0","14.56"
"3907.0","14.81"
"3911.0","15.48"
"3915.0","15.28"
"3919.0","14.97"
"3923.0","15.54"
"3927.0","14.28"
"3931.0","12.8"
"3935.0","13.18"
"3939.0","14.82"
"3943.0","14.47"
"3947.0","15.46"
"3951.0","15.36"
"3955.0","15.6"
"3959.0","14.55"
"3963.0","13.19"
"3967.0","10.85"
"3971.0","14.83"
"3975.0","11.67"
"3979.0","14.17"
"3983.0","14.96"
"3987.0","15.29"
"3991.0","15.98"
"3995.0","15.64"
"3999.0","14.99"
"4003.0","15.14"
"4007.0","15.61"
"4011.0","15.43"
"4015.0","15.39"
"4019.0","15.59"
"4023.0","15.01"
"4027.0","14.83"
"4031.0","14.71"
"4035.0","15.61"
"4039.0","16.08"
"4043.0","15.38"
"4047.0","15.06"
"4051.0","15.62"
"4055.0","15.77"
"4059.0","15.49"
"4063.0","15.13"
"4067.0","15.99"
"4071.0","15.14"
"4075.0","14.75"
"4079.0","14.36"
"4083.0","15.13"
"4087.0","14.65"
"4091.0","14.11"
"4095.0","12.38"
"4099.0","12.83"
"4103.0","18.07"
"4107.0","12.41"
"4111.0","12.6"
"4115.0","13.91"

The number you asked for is 1.1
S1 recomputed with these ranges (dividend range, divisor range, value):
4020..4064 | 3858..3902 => 1.08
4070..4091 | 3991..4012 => 0.99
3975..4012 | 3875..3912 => 1.08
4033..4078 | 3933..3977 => 1.16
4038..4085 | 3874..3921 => 1.13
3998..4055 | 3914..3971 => 1.12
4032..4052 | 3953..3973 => 1.17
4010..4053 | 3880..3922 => 1.11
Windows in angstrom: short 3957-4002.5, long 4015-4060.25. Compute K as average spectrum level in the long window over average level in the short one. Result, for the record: 1.08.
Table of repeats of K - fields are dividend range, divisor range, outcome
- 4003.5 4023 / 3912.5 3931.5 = 1.05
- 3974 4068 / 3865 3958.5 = 1.02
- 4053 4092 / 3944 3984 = 1.07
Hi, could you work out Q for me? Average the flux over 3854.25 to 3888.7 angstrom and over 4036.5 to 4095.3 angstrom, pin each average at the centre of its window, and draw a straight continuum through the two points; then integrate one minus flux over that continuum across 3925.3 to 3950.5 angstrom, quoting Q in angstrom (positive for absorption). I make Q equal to 2.3 angstrom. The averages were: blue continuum 16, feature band 14.2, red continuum 15.1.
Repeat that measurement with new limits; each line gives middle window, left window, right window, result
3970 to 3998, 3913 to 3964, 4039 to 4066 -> 0.6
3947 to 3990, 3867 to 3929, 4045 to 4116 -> 2.2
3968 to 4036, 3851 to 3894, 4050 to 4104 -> 1.4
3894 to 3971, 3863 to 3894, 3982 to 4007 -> 5.8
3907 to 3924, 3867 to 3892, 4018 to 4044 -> 0.3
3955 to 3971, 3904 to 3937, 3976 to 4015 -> 1.5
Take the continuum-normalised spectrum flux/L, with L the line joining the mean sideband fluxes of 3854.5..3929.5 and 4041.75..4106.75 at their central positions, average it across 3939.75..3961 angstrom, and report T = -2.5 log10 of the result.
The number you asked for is 0.01 mag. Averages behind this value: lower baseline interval 15.3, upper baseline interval 14.9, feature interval 15.1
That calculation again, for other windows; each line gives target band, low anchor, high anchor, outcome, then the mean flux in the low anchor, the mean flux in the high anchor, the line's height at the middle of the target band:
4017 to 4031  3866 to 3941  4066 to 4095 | -0.02 mag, 14.9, 14.7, 14.7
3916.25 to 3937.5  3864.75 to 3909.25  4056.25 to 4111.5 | 0.07 mag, 15.2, 14.6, 15.1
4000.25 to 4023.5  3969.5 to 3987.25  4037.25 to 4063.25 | -0.05 mag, 14.1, 15.5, 14.7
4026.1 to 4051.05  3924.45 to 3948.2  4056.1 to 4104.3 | -0.05 mag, 14.2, 14.8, 14.6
